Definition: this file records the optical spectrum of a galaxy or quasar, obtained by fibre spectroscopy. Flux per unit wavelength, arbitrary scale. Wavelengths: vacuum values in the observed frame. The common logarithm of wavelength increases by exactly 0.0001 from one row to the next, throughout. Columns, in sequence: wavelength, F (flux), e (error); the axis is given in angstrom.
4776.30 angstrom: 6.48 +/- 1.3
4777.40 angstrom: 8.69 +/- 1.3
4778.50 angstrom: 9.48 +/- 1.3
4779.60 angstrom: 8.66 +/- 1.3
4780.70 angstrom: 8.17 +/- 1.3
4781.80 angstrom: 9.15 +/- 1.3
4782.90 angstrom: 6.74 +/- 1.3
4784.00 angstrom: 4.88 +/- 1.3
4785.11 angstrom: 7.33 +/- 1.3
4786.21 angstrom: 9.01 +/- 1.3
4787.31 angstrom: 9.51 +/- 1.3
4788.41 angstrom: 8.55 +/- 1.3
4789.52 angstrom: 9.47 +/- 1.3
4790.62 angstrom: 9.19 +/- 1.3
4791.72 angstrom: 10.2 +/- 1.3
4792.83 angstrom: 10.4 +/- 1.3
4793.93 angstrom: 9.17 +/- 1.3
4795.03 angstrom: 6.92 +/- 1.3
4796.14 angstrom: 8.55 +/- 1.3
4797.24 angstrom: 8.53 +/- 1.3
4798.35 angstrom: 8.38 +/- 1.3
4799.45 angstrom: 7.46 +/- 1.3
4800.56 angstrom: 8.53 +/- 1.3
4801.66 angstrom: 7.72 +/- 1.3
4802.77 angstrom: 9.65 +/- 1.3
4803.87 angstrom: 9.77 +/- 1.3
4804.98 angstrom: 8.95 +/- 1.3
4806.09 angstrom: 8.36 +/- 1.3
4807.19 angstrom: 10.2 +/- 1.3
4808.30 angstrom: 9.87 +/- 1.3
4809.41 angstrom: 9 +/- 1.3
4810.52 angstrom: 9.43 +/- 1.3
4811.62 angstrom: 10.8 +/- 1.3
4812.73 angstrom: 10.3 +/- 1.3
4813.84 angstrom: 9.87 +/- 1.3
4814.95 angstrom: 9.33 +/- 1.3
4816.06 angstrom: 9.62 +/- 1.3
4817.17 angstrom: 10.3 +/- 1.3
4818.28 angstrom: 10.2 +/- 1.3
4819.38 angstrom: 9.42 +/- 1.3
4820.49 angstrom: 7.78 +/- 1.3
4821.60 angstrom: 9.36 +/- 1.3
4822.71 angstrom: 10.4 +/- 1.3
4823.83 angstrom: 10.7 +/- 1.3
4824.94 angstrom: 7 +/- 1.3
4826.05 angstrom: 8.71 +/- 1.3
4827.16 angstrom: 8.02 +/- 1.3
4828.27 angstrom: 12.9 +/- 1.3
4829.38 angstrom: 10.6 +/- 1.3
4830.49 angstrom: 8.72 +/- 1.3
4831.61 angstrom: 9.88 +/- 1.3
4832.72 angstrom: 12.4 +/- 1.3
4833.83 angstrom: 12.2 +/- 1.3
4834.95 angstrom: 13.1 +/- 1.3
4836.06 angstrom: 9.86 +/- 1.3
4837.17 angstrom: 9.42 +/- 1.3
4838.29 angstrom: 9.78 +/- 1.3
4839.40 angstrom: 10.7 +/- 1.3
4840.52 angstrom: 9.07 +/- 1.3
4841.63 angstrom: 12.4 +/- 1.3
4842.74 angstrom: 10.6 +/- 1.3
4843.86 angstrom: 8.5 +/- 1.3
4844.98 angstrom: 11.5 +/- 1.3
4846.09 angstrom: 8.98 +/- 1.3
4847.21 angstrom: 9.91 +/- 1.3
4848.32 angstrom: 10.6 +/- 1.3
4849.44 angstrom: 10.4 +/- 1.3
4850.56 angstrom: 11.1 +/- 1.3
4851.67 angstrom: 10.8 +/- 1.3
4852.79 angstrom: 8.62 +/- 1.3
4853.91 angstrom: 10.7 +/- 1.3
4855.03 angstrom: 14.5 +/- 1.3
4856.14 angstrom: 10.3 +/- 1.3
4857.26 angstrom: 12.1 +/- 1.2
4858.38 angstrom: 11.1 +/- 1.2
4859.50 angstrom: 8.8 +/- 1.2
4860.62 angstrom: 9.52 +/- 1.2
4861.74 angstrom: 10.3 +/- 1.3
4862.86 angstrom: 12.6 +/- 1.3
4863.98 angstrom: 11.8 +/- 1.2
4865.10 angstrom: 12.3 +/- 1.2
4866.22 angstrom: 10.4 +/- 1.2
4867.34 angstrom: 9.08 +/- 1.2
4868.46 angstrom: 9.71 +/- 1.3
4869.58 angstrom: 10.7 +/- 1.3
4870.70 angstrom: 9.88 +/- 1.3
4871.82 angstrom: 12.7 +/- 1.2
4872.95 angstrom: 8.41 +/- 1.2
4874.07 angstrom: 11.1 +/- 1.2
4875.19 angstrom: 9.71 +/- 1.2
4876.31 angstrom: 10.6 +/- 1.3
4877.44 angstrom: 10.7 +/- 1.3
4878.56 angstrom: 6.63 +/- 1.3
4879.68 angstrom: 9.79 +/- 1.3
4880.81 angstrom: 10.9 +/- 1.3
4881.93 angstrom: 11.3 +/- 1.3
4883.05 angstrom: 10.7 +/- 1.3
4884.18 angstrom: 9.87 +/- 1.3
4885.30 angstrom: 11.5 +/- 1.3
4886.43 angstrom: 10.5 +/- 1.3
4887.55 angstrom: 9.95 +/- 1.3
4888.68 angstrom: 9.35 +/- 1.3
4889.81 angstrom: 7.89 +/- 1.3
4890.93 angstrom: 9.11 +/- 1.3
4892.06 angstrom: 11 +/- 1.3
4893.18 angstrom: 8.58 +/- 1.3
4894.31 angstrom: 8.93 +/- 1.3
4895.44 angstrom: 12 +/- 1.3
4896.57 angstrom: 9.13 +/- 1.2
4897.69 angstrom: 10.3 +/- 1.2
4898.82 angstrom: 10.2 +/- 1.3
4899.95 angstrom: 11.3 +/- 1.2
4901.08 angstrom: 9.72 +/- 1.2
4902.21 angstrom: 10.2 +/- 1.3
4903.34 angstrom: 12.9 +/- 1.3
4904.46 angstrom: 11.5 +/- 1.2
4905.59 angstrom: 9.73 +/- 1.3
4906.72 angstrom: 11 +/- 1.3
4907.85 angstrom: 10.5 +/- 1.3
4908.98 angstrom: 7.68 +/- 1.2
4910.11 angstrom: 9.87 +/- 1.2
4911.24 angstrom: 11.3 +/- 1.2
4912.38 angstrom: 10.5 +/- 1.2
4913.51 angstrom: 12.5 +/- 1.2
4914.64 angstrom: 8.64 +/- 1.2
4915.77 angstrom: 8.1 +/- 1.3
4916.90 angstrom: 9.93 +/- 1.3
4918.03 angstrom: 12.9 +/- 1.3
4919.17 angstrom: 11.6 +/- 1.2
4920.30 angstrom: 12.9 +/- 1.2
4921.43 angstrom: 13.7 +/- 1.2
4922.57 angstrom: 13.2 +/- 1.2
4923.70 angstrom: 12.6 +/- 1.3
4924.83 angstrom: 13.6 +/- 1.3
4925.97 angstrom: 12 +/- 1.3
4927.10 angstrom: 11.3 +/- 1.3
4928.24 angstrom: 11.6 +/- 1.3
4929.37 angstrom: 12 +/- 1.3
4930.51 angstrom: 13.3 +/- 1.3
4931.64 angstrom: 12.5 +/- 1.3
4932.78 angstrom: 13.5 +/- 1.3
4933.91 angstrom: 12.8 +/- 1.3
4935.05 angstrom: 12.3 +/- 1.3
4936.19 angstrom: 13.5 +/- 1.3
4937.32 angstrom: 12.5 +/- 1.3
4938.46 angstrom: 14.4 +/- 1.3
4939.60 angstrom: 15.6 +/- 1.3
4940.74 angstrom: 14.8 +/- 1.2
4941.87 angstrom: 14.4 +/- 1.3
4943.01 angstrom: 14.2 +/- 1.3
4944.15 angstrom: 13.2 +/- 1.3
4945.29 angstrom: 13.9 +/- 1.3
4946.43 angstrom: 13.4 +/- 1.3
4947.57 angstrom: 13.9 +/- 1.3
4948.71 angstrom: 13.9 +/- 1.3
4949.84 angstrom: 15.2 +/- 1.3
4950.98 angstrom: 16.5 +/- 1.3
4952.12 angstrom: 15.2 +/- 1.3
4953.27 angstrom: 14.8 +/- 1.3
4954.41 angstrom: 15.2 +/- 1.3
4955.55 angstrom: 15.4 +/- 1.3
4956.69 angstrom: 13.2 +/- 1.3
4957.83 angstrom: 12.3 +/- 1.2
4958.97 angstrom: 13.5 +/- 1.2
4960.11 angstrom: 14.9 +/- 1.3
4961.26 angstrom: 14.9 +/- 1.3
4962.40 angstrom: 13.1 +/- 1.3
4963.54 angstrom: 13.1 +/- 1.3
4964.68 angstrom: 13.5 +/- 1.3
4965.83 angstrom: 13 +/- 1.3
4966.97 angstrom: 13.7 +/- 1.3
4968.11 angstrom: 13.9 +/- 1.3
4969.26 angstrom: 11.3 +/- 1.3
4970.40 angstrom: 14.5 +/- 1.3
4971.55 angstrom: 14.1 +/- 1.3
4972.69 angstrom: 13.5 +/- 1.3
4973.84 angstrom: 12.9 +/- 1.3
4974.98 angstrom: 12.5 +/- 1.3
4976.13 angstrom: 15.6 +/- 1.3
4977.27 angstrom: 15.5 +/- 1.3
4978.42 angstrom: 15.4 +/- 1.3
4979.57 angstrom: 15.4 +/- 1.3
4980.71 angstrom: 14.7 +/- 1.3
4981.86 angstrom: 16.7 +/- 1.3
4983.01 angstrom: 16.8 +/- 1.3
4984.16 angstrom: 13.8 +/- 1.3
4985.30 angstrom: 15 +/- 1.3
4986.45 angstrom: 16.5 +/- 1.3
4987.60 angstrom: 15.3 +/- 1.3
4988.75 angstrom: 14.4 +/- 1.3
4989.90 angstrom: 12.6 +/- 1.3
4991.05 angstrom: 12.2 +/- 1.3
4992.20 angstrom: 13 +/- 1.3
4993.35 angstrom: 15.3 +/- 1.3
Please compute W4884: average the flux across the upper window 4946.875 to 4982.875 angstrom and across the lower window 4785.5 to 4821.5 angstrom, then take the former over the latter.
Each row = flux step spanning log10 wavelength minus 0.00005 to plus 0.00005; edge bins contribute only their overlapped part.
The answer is 1.55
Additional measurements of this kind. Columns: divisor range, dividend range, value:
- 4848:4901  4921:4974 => 1.31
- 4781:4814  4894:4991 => 1.47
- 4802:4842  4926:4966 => 1.38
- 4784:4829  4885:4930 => 1.18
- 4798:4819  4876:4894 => 1.05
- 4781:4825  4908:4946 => 1.37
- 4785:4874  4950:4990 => 1.45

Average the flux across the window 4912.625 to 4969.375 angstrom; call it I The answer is 13.2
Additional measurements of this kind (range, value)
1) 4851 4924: 10.6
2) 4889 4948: 11.7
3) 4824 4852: 10.3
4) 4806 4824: 9.72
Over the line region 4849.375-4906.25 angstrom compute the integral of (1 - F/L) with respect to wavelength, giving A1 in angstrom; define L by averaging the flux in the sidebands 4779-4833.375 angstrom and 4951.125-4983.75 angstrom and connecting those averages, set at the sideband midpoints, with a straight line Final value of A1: 4.9 angstrom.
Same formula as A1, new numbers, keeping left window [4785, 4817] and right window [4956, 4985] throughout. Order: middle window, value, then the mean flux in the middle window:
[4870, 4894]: 3.1 angstrom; 10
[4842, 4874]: 0.6 angstrom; 10.6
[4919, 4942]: -0.2 angstrom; 13.1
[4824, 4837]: -0.4 angstrom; 10.3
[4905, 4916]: 2.0 angstrom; 10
